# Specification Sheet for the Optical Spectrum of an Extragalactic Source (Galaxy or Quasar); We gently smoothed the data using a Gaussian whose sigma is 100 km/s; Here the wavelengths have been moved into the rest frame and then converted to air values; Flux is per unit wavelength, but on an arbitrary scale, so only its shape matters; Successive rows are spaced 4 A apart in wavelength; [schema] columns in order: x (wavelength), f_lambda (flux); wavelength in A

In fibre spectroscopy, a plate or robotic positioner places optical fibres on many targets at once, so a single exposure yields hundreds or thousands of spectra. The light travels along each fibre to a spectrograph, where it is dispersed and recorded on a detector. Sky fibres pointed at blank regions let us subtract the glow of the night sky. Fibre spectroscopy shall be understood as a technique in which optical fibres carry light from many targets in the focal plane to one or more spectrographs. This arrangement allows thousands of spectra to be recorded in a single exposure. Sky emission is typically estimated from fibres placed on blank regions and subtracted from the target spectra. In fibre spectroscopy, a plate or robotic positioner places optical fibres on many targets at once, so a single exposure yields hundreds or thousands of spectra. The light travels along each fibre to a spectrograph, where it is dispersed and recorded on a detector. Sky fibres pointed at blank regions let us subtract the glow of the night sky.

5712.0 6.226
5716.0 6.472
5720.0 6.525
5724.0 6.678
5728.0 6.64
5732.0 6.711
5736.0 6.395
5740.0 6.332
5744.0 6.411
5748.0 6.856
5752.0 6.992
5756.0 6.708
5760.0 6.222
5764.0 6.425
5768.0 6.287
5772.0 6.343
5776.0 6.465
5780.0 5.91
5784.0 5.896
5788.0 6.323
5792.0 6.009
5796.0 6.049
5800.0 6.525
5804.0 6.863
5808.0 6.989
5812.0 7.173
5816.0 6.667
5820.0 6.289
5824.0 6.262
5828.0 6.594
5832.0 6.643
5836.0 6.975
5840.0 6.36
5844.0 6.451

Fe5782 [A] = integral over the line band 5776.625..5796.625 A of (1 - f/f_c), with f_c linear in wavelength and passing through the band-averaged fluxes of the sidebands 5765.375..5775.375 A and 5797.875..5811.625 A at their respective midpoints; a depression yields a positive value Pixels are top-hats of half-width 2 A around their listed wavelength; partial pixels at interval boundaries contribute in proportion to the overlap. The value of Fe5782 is 1.5 A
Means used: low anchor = 6.34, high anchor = 6.83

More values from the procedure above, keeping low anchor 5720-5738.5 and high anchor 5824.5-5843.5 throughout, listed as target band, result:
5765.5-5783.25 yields 0.97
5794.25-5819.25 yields -0.38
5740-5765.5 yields 0.03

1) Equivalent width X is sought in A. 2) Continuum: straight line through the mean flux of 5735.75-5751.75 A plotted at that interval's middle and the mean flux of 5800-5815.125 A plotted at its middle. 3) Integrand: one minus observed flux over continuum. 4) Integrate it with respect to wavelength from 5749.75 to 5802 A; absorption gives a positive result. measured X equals 3.23 A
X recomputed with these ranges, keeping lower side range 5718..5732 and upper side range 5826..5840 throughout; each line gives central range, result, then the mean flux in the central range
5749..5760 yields -0.15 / 6.74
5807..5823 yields -0.14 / 6.73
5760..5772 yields 0.57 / 6.33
